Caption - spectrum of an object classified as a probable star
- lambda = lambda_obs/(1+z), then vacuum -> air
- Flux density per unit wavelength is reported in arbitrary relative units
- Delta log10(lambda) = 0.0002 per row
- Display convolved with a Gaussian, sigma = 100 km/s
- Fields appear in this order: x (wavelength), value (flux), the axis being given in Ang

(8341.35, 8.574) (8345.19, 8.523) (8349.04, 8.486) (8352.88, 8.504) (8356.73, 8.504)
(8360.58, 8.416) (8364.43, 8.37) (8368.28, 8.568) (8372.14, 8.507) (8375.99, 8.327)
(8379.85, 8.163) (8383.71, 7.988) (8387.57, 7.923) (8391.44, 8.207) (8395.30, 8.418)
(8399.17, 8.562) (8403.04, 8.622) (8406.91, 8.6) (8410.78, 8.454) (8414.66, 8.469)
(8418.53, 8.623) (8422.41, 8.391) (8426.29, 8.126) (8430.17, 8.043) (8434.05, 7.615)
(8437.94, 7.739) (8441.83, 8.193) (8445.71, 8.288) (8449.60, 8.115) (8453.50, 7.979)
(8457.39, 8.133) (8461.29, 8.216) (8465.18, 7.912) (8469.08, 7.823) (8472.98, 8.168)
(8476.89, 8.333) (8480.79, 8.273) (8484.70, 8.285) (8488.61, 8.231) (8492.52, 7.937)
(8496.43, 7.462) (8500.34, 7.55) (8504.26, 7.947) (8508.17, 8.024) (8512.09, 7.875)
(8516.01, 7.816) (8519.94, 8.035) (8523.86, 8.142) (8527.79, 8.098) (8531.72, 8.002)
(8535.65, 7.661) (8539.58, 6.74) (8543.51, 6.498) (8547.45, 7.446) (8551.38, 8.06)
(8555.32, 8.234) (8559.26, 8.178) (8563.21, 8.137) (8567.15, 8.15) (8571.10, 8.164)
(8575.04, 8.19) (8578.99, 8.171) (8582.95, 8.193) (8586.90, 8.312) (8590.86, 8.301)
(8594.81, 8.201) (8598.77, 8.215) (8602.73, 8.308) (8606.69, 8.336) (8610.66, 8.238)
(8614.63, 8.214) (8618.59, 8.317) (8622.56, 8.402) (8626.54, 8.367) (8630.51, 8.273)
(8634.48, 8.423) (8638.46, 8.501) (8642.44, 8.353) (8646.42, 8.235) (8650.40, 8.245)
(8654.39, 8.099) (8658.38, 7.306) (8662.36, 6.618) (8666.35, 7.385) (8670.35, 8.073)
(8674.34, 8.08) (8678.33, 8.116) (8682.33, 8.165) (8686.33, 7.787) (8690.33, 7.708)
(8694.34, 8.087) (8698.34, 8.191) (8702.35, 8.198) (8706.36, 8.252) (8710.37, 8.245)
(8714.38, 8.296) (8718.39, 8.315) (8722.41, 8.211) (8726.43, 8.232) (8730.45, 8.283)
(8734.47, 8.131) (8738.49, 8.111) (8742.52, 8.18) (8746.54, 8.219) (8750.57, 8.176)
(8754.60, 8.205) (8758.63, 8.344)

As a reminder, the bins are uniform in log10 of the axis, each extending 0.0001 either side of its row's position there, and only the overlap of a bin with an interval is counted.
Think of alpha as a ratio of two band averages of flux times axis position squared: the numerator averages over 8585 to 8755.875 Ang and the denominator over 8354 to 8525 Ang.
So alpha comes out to 1.1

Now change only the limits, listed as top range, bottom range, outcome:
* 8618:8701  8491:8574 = 1.06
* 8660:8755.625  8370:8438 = 1.04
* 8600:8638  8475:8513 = 1.07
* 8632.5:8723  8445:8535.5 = 1.05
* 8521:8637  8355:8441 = 1.02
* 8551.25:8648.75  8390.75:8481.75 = 1.04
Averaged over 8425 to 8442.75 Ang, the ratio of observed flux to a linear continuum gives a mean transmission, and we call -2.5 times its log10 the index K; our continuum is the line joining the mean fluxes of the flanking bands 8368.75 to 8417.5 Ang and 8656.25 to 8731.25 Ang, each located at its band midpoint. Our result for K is 0.052 mag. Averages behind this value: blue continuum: 8.36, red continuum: 7.97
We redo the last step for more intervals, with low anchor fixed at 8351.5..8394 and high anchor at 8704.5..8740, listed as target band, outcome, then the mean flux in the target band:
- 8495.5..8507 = 0.08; 7.7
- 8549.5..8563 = 0.02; 8.15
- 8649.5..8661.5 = 0.07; 7.73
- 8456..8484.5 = 0.02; 8.13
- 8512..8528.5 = 0.04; 8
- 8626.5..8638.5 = -0.02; 8.38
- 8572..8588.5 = 0.01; 8.21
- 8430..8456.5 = 0.04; 8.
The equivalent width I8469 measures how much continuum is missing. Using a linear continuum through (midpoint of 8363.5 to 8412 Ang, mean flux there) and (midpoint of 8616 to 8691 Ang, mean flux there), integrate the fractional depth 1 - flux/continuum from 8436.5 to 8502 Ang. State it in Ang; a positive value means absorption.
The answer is 1.7 Ang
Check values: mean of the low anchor 8.36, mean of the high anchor 8.03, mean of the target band 8.04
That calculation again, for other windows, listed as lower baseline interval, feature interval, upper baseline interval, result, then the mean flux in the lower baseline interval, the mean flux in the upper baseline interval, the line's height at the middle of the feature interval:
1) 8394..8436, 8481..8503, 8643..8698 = 0.76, 8.35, 7.86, 8.21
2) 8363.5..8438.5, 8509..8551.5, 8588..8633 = 3.23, 8.29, 8.29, 8.29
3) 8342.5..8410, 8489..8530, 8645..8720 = 1.53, 8.4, 7.97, 8.21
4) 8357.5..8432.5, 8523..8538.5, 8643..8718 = 0.53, 8.36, 7.97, 8.17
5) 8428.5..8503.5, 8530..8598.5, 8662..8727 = 0.78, 8.01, 8.03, 8.02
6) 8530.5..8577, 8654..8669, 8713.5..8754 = 1.38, 7.79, 8.21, 8.04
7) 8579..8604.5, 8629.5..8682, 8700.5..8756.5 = 1.64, 8.25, 8.22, 8.23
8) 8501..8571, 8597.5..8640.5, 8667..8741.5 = -1.91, 7.83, 8.12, 7.97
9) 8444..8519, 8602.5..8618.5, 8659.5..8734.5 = -0.52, 8.02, 8.01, 8.01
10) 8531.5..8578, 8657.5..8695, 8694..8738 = 1.78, 7.79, 8.22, 8.12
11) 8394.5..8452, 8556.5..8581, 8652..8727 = -0.19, 8.28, 7.96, 8.11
